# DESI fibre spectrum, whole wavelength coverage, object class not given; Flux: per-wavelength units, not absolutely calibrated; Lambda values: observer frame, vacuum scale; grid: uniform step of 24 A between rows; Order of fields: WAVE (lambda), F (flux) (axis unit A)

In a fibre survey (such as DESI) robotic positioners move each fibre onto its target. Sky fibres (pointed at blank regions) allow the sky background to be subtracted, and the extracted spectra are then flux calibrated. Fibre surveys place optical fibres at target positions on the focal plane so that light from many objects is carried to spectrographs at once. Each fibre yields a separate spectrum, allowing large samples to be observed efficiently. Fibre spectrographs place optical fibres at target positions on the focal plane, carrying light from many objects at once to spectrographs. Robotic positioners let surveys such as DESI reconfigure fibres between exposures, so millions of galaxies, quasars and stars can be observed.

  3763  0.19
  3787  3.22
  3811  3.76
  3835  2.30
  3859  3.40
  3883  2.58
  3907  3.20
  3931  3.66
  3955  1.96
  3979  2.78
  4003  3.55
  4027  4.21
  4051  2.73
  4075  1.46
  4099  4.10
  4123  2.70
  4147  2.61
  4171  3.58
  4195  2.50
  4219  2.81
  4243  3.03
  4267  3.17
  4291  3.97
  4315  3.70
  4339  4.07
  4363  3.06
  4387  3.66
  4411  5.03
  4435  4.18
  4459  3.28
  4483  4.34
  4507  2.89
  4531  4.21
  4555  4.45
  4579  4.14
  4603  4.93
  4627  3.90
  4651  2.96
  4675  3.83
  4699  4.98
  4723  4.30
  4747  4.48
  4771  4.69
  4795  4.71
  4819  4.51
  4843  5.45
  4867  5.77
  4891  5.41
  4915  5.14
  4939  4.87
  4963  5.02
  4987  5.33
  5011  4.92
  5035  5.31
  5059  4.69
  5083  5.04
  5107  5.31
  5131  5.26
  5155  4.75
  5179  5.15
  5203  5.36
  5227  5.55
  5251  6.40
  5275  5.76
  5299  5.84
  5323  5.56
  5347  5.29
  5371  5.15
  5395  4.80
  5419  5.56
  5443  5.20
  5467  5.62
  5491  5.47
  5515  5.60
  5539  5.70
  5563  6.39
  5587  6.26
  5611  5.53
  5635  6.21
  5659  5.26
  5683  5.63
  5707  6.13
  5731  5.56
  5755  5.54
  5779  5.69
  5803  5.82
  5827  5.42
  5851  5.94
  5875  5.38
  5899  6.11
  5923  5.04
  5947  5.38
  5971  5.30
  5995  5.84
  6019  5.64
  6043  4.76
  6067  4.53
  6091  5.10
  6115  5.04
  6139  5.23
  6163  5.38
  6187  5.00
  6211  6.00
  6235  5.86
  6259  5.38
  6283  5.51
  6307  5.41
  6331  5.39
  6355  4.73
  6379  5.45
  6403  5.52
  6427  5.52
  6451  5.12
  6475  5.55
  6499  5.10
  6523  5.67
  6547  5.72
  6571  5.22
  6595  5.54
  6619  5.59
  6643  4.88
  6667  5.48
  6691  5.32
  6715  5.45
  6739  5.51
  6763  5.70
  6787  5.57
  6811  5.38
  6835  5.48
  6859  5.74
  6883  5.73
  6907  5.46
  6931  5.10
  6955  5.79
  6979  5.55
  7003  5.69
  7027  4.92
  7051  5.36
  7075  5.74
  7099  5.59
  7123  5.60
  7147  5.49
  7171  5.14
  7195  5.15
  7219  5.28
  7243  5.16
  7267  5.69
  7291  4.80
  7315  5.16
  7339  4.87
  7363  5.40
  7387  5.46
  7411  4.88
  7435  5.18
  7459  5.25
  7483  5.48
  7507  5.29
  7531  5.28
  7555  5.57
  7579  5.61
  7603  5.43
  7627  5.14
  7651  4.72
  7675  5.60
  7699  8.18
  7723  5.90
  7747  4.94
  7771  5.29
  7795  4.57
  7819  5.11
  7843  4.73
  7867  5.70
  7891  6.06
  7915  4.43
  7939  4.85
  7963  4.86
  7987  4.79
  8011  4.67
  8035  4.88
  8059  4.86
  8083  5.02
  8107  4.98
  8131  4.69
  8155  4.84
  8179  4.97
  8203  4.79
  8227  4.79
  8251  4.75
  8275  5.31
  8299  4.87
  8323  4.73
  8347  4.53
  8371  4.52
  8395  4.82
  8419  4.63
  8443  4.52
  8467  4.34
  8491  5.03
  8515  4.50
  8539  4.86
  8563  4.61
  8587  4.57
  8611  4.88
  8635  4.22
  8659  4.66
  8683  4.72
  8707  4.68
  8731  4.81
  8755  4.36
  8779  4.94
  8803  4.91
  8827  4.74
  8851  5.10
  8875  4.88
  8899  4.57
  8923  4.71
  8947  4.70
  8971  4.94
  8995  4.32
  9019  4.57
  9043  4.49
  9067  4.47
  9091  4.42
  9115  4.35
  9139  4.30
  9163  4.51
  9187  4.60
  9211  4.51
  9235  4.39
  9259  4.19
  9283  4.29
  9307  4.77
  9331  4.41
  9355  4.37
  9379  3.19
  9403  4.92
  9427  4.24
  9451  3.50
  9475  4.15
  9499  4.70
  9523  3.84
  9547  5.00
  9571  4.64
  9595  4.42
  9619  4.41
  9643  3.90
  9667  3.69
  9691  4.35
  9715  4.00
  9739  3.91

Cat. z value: 0.173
